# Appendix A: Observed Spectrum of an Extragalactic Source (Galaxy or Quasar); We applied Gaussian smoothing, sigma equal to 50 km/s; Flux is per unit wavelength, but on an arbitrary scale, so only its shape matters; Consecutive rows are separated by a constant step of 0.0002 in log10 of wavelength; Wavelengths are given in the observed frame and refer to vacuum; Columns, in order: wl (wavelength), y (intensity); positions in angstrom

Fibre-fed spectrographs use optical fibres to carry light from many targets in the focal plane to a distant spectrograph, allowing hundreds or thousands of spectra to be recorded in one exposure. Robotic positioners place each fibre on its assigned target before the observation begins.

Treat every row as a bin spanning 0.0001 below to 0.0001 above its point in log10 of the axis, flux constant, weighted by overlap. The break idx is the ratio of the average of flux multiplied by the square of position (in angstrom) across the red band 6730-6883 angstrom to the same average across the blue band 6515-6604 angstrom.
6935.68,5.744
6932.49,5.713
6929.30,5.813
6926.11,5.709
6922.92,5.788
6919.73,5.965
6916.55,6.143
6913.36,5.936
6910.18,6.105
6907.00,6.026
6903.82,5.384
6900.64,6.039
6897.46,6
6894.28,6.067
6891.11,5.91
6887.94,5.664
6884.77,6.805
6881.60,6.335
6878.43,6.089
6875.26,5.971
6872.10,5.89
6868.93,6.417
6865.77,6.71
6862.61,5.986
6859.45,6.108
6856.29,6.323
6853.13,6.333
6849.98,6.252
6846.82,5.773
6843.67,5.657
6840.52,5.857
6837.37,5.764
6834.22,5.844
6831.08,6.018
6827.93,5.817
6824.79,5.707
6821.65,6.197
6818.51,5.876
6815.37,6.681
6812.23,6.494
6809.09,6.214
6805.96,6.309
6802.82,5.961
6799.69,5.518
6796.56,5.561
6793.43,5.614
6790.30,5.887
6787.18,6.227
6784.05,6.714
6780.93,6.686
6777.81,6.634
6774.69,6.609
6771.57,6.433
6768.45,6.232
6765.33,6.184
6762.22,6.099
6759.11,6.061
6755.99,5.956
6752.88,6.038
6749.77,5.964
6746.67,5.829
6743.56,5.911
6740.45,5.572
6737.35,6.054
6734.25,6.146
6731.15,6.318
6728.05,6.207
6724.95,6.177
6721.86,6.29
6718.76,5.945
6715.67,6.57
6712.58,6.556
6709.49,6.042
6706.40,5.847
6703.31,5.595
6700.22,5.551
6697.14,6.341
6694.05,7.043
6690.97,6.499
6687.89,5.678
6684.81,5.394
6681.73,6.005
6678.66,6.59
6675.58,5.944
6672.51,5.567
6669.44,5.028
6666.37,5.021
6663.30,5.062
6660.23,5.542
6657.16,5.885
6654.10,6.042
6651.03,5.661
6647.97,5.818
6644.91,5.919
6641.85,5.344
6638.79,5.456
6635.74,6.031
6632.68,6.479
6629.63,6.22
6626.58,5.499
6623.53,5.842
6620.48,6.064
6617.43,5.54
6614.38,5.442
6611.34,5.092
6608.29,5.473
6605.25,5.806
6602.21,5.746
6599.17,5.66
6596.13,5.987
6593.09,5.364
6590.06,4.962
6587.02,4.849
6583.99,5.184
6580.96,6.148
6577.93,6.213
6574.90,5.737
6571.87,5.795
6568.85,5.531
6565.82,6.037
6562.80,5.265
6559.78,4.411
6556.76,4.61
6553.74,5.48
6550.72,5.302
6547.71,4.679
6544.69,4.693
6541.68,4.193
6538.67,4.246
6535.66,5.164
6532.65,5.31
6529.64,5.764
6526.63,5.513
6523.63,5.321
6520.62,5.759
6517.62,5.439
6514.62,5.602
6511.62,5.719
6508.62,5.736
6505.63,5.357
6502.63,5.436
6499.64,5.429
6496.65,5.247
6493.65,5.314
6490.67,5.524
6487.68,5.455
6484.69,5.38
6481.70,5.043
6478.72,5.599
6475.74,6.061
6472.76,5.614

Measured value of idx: 1.2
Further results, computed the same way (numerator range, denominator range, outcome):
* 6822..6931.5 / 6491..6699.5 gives 1.17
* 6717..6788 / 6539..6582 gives 1.25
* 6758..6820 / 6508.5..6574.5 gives 1.27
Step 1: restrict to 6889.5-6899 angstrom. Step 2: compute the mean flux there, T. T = 5.99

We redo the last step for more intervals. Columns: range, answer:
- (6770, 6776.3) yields 6.52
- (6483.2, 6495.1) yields 5.42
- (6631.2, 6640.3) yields 5.99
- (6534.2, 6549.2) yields 4.59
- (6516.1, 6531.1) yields 5.56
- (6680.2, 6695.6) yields 6.12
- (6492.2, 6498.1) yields 5.27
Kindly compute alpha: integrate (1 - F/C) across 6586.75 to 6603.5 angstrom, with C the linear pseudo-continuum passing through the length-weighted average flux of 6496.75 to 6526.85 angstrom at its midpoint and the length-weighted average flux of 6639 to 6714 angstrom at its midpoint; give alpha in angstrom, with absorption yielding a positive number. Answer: 0.6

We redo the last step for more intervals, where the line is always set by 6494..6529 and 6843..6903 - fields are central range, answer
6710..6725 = -1.15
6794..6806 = 0.47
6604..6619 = 0.55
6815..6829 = 0.05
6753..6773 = -0.73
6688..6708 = -1.00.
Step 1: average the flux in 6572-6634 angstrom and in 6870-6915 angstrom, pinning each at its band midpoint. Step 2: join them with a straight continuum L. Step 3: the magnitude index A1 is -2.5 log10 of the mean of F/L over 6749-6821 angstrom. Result -0.05 mag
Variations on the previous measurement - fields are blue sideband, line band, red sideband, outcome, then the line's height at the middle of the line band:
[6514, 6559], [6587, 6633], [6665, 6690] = -0.043 mag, 5.41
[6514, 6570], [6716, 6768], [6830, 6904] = -0.064 mag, 5.72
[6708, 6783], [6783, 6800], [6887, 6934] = 0.033 mag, 6.11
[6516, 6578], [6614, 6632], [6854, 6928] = -0.078 mag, 5.42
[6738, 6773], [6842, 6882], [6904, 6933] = -0.035 mag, 5.94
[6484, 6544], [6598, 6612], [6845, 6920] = -0.011 mag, 5.52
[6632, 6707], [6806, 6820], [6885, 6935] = -0.080 mag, 5.87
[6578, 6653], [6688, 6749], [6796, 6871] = -0.048 mag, 5.85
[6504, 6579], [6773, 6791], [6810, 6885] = -0.096 mag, 5.94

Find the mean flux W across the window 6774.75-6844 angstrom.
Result 6.08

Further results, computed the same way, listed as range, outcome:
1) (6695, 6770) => 6.07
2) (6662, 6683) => 5.61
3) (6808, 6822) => 6.3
